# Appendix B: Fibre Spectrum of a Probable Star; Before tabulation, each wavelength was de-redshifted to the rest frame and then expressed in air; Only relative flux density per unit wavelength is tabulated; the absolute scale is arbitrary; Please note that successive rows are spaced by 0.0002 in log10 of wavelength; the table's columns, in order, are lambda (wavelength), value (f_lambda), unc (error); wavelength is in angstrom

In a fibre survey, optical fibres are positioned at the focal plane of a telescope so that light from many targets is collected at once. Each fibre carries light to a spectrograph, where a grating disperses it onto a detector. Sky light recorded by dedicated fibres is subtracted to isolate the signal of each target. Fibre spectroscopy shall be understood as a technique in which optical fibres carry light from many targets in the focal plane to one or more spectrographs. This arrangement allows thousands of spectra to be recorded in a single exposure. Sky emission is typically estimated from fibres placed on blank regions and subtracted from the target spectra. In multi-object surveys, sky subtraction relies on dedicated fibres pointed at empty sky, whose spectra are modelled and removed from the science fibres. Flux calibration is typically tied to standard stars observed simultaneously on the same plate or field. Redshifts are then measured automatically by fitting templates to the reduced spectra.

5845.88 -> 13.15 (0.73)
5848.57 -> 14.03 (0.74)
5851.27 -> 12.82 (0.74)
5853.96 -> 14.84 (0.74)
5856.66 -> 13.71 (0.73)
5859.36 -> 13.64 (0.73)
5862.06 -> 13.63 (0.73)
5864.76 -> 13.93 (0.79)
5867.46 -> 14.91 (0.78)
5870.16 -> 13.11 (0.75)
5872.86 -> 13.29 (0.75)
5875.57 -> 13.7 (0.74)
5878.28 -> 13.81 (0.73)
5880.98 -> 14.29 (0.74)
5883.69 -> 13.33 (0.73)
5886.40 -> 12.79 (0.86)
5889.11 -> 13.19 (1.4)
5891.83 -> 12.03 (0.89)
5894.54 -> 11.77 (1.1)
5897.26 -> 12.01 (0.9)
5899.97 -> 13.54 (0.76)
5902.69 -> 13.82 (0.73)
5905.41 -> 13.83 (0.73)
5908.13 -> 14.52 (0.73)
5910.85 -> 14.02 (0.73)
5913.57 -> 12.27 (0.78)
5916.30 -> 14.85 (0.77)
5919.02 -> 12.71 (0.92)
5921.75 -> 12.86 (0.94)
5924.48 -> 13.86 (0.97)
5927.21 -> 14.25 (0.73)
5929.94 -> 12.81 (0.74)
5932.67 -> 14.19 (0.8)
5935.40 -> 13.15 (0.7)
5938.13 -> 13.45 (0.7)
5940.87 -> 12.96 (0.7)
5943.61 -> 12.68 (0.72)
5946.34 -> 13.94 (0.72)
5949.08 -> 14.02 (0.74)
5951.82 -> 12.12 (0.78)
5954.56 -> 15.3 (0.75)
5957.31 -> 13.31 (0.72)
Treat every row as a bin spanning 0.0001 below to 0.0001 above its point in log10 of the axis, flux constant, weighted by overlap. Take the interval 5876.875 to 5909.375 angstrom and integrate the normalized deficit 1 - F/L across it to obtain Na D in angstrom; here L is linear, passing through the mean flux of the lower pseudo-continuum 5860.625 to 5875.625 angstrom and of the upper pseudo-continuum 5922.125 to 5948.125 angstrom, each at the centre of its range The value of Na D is 1.0 angstrom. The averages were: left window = 13.8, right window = 13.5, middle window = 13.2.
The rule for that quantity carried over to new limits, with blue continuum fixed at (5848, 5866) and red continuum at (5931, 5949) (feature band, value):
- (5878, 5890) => 0.2 angstrom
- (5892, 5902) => 0.8 angstrom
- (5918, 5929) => 0.1 angstrom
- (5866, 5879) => 0.0 angstrom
